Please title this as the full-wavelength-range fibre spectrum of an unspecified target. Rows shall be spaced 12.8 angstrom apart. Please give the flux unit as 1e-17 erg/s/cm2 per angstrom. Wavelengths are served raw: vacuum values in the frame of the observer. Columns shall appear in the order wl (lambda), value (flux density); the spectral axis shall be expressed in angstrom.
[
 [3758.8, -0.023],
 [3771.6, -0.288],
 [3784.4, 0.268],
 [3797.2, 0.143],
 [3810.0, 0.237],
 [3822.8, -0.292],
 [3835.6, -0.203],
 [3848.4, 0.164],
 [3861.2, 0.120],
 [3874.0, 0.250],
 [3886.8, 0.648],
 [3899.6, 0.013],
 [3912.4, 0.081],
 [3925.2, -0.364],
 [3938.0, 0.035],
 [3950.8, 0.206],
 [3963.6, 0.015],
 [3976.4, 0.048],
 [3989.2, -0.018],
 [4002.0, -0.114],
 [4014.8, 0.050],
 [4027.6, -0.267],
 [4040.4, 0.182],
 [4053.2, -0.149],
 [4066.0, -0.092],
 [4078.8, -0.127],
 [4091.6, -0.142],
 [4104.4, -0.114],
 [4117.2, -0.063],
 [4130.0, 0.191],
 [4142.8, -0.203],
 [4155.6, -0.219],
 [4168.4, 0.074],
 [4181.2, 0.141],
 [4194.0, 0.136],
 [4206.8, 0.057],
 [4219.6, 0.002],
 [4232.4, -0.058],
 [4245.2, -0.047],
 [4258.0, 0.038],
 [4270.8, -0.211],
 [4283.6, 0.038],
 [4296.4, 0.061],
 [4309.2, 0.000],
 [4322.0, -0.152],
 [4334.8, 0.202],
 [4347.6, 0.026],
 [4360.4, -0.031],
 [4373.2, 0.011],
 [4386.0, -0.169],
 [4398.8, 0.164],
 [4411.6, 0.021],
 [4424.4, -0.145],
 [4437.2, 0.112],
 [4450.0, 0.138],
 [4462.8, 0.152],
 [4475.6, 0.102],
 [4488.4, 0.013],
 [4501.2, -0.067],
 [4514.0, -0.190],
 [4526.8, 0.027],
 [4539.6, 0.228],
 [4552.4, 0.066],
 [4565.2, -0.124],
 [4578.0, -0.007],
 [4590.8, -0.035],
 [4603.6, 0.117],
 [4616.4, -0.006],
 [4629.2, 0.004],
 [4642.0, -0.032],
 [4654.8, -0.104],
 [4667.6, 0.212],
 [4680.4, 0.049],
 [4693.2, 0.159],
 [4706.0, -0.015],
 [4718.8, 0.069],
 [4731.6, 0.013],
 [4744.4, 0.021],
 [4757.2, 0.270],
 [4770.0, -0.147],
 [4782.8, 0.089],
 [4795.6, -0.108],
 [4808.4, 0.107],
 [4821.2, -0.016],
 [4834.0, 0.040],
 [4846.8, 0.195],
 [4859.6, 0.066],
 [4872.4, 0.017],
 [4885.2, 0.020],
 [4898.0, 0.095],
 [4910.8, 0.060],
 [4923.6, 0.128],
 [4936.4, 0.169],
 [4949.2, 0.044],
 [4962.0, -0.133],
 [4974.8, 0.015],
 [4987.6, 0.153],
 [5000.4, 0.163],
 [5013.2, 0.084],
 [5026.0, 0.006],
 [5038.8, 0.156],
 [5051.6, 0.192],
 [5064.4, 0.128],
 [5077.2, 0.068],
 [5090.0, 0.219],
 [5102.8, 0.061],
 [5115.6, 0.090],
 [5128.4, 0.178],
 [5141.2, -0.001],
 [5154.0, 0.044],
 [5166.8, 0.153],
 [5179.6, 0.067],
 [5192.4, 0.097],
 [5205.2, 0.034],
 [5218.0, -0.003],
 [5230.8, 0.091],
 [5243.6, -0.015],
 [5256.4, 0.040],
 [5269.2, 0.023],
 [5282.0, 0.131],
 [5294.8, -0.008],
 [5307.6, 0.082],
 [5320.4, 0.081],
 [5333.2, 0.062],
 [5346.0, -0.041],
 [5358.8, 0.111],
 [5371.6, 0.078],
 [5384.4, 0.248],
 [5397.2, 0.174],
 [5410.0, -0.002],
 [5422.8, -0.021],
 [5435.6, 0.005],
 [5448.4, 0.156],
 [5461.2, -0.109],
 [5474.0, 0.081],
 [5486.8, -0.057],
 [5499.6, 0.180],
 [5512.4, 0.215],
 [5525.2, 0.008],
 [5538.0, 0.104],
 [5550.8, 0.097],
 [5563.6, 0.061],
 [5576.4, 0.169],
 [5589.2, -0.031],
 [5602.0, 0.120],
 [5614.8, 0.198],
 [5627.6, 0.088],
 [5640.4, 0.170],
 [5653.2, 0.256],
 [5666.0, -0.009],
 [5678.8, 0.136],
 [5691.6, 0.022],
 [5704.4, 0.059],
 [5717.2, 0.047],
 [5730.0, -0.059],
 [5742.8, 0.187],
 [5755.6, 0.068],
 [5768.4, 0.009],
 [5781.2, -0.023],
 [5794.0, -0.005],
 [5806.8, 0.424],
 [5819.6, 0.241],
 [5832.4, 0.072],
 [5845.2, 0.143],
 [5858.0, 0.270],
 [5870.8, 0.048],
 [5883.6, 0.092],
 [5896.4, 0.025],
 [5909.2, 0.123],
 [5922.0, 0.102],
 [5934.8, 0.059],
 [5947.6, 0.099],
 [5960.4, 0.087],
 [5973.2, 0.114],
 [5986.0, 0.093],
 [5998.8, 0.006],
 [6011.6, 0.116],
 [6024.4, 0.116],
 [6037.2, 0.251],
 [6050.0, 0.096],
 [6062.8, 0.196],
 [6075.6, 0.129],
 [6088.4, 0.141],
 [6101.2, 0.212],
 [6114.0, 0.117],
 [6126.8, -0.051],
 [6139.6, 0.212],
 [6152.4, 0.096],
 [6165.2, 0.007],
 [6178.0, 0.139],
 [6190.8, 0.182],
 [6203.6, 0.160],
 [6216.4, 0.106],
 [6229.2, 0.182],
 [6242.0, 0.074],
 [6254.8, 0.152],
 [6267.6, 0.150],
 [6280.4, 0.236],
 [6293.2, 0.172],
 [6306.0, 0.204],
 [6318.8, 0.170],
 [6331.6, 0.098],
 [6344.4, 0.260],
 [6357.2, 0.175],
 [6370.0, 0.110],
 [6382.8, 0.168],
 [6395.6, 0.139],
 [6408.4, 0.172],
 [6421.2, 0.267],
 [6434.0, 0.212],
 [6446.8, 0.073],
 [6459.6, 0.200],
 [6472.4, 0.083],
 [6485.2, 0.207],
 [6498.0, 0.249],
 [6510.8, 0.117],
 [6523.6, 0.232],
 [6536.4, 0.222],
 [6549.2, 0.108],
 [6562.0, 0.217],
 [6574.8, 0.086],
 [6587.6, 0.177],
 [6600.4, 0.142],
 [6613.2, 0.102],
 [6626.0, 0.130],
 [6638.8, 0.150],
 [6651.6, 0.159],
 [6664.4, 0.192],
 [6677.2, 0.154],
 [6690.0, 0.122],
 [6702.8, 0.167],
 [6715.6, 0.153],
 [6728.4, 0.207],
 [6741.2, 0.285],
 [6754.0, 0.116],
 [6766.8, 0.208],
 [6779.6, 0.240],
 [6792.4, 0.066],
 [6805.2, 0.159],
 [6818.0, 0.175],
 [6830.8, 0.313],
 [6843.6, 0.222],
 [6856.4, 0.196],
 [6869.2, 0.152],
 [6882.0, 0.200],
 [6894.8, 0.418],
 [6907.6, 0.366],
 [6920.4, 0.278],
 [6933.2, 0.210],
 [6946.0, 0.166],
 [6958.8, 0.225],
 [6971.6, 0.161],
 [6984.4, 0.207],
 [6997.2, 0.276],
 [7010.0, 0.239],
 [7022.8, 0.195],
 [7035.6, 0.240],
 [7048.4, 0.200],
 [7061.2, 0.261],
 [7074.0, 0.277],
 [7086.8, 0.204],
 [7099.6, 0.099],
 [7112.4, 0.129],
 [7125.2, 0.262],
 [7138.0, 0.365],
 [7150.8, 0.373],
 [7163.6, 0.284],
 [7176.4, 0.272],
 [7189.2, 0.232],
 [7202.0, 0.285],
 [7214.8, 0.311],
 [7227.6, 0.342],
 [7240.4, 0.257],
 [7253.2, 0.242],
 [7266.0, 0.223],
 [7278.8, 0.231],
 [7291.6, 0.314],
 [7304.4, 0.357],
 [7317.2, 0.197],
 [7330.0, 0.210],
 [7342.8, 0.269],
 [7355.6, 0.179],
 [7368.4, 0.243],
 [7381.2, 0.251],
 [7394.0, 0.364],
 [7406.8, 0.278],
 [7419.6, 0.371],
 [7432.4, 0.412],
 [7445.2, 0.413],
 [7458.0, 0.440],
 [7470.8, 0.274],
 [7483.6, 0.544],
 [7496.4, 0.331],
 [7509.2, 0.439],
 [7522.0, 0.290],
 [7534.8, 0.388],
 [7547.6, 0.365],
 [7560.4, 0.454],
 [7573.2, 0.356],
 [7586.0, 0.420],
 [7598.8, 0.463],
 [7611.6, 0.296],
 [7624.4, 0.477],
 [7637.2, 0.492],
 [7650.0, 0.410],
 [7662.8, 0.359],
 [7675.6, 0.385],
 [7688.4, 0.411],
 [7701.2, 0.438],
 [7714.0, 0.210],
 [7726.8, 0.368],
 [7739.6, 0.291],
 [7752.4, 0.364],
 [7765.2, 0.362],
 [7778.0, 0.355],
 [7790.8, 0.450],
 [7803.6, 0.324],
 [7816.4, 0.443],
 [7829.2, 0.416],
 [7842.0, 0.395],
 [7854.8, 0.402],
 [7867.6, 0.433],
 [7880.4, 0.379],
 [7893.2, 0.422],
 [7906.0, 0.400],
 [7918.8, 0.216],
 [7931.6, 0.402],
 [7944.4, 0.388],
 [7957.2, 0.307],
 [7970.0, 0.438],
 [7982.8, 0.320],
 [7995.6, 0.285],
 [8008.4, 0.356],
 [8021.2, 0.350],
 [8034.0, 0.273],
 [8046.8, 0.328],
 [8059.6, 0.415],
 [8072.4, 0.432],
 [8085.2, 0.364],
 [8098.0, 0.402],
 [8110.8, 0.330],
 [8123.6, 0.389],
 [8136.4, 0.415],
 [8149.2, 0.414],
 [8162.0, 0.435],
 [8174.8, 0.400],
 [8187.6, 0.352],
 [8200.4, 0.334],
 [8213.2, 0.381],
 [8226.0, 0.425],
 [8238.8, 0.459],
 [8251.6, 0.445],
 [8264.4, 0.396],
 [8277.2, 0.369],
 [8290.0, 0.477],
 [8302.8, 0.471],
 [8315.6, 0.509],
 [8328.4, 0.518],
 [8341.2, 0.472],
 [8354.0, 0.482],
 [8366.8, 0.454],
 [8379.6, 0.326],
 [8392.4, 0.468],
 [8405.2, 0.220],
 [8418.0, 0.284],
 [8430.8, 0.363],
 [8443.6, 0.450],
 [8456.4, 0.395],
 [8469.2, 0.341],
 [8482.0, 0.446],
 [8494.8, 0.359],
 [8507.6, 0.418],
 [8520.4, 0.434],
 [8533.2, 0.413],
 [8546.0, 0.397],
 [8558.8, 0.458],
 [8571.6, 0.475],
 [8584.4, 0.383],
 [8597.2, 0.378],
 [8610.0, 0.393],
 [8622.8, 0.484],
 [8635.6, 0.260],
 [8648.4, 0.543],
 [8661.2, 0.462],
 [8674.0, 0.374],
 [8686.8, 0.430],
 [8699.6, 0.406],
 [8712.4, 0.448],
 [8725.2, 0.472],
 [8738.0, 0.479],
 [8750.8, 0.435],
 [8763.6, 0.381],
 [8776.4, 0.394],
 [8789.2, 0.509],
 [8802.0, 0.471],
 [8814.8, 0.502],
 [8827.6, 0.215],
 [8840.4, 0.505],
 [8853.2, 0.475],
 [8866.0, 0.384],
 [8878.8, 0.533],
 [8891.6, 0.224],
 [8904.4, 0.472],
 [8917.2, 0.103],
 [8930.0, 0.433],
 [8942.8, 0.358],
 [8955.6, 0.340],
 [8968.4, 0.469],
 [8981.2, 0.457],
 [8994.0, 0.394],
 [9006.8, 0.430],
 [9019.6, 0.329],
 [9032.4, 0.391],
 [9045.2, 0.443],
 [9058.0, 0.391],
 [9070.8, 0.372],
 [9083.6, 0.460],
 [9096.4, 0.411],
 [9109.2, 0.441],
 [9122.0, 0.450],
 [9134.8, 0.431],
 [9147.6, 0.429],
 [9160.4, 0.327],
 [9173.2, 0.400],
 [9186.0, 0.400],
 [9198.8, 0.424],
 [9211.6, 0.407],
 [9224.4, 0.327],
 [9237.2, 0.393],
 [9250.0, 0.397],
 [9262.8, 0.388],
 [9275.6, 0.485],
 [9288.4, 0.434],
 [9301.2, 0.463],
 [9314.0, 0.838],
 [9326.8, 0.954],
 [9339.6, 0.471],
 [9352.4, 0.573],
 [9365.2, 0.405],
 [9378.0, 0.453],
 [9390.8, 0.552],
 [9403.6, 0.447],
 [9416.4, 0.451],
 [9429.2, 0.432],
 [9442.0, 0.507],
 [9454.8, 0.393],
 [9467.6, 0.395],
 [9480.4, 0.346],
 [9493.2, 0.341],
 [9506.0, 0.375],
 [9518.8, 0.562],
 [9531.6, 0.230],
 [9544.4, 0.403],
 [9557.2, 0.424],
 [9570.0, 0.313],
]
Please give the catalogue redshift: 0.85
